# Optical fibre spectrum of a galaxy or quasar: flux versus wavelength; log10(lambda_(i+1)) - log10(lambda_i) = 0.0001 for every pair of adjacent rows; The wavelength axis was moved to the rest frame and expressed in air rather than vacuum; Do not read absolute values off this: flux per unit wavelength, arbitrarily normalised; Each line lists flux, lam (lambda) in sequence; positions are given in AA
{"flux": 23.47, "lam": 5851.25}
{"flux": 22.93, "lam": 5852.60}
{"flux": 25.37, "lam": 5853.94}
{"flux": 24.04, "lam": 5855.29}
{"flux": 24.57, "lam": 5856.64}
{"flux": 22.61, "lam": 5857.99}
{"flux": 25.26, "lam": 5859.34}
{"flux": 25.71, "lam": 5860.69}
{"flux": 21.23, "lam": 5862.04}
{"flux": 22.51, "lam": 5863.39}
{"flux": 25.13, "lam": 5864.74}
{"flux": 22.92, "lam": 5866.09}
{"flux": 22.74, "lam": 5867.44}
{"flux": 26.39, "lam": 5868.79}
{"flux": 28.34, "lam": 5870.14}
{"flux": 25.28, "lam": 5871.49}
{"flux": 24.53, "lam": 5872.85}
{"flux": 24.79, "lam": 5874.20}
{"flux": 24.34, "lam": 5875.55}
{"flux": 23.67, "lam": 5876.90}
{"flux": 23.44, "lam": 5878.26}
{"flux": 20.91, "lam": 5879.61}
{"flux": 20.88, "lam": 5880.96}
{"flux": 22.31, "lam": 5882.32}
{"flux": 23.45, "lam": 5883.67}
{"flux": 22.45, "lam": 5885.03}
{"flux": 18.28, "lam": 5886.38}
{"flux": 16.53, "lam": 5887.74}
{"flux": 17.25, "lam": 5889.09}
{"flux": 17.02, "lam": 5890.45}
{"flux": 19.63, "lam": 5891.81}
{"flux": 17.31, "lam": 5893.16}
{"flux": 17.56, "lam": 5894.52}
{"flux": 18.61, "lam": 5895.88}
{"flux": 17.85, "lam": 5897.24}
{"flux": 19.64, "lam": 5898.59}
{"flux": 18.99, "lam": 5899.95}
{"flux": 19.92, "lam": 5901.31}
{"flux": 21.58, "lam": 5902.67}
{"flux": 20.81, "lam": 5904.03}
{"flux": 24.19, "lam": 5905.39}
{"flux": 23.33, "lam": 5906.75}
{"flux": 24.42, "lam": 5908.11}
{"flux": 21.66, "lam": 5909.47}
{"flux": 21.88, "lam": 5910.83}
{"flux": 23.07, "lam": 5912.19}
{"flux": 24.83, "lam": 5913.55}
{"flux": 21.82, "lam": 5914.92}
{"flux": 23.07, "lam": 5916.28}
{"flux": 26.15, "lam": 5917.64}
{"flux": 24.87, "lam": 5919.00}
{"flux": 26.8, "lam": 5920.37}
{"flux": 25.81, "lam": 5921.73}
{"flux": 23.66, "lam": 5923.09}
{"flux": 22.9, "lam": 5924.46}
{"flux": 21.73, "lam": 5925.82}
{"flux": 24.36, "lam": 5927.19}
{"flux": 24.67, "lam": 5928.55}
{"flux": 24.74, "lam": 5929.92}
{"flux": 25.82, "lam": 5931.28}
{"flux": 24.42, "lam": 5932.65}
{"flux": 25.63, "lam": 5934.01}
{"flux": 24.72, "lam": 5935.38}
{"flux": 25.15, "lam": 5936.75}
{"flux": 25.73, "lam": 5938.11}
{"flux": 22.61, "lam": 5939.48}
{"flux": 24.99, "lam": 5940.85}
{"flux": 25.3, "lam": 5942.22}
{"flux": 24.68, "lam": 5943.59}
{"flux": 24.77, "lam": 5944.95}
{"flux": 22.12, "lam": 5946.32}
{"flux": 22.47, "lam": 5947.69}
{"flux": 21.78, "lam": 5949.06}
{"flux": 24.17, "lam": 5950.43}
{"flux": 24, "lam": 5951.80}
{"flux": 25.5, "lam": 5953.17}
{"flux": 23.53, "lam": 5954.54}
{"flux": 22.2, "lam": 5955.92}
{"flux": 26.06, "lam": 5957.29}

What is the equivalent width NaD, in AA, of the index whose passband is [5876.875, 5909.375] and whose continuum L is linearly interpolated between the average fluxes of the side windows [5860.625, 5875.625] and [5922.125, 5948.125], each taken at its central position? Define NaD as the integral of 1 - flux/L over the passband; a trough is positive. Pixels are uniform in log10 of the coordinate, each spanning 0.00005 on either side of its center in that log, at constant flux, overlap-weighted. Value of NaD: 5.35 AA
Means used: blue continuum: 24.5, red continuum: 24.3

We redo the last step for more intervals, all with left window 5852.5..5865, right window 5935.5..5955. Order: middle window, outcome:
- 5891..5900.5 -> 2.2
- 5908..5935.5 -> -0.1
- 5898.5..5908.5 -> 1.0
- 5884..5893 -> 2.0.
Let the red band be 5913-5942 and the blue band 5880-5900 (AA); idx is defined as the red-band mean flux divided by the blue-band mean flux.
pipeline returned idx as 1.28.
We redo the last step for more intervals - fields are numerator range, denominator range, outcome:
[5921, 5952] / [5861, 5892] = 1.08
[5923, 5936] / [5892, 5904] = 1.27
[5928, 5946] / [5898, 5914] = 1.13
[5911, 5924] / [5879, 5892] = 1.22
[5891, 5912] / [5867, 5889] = 0.90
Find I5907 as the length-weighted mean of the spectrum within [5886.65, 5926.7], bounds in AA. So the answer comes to 21.5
